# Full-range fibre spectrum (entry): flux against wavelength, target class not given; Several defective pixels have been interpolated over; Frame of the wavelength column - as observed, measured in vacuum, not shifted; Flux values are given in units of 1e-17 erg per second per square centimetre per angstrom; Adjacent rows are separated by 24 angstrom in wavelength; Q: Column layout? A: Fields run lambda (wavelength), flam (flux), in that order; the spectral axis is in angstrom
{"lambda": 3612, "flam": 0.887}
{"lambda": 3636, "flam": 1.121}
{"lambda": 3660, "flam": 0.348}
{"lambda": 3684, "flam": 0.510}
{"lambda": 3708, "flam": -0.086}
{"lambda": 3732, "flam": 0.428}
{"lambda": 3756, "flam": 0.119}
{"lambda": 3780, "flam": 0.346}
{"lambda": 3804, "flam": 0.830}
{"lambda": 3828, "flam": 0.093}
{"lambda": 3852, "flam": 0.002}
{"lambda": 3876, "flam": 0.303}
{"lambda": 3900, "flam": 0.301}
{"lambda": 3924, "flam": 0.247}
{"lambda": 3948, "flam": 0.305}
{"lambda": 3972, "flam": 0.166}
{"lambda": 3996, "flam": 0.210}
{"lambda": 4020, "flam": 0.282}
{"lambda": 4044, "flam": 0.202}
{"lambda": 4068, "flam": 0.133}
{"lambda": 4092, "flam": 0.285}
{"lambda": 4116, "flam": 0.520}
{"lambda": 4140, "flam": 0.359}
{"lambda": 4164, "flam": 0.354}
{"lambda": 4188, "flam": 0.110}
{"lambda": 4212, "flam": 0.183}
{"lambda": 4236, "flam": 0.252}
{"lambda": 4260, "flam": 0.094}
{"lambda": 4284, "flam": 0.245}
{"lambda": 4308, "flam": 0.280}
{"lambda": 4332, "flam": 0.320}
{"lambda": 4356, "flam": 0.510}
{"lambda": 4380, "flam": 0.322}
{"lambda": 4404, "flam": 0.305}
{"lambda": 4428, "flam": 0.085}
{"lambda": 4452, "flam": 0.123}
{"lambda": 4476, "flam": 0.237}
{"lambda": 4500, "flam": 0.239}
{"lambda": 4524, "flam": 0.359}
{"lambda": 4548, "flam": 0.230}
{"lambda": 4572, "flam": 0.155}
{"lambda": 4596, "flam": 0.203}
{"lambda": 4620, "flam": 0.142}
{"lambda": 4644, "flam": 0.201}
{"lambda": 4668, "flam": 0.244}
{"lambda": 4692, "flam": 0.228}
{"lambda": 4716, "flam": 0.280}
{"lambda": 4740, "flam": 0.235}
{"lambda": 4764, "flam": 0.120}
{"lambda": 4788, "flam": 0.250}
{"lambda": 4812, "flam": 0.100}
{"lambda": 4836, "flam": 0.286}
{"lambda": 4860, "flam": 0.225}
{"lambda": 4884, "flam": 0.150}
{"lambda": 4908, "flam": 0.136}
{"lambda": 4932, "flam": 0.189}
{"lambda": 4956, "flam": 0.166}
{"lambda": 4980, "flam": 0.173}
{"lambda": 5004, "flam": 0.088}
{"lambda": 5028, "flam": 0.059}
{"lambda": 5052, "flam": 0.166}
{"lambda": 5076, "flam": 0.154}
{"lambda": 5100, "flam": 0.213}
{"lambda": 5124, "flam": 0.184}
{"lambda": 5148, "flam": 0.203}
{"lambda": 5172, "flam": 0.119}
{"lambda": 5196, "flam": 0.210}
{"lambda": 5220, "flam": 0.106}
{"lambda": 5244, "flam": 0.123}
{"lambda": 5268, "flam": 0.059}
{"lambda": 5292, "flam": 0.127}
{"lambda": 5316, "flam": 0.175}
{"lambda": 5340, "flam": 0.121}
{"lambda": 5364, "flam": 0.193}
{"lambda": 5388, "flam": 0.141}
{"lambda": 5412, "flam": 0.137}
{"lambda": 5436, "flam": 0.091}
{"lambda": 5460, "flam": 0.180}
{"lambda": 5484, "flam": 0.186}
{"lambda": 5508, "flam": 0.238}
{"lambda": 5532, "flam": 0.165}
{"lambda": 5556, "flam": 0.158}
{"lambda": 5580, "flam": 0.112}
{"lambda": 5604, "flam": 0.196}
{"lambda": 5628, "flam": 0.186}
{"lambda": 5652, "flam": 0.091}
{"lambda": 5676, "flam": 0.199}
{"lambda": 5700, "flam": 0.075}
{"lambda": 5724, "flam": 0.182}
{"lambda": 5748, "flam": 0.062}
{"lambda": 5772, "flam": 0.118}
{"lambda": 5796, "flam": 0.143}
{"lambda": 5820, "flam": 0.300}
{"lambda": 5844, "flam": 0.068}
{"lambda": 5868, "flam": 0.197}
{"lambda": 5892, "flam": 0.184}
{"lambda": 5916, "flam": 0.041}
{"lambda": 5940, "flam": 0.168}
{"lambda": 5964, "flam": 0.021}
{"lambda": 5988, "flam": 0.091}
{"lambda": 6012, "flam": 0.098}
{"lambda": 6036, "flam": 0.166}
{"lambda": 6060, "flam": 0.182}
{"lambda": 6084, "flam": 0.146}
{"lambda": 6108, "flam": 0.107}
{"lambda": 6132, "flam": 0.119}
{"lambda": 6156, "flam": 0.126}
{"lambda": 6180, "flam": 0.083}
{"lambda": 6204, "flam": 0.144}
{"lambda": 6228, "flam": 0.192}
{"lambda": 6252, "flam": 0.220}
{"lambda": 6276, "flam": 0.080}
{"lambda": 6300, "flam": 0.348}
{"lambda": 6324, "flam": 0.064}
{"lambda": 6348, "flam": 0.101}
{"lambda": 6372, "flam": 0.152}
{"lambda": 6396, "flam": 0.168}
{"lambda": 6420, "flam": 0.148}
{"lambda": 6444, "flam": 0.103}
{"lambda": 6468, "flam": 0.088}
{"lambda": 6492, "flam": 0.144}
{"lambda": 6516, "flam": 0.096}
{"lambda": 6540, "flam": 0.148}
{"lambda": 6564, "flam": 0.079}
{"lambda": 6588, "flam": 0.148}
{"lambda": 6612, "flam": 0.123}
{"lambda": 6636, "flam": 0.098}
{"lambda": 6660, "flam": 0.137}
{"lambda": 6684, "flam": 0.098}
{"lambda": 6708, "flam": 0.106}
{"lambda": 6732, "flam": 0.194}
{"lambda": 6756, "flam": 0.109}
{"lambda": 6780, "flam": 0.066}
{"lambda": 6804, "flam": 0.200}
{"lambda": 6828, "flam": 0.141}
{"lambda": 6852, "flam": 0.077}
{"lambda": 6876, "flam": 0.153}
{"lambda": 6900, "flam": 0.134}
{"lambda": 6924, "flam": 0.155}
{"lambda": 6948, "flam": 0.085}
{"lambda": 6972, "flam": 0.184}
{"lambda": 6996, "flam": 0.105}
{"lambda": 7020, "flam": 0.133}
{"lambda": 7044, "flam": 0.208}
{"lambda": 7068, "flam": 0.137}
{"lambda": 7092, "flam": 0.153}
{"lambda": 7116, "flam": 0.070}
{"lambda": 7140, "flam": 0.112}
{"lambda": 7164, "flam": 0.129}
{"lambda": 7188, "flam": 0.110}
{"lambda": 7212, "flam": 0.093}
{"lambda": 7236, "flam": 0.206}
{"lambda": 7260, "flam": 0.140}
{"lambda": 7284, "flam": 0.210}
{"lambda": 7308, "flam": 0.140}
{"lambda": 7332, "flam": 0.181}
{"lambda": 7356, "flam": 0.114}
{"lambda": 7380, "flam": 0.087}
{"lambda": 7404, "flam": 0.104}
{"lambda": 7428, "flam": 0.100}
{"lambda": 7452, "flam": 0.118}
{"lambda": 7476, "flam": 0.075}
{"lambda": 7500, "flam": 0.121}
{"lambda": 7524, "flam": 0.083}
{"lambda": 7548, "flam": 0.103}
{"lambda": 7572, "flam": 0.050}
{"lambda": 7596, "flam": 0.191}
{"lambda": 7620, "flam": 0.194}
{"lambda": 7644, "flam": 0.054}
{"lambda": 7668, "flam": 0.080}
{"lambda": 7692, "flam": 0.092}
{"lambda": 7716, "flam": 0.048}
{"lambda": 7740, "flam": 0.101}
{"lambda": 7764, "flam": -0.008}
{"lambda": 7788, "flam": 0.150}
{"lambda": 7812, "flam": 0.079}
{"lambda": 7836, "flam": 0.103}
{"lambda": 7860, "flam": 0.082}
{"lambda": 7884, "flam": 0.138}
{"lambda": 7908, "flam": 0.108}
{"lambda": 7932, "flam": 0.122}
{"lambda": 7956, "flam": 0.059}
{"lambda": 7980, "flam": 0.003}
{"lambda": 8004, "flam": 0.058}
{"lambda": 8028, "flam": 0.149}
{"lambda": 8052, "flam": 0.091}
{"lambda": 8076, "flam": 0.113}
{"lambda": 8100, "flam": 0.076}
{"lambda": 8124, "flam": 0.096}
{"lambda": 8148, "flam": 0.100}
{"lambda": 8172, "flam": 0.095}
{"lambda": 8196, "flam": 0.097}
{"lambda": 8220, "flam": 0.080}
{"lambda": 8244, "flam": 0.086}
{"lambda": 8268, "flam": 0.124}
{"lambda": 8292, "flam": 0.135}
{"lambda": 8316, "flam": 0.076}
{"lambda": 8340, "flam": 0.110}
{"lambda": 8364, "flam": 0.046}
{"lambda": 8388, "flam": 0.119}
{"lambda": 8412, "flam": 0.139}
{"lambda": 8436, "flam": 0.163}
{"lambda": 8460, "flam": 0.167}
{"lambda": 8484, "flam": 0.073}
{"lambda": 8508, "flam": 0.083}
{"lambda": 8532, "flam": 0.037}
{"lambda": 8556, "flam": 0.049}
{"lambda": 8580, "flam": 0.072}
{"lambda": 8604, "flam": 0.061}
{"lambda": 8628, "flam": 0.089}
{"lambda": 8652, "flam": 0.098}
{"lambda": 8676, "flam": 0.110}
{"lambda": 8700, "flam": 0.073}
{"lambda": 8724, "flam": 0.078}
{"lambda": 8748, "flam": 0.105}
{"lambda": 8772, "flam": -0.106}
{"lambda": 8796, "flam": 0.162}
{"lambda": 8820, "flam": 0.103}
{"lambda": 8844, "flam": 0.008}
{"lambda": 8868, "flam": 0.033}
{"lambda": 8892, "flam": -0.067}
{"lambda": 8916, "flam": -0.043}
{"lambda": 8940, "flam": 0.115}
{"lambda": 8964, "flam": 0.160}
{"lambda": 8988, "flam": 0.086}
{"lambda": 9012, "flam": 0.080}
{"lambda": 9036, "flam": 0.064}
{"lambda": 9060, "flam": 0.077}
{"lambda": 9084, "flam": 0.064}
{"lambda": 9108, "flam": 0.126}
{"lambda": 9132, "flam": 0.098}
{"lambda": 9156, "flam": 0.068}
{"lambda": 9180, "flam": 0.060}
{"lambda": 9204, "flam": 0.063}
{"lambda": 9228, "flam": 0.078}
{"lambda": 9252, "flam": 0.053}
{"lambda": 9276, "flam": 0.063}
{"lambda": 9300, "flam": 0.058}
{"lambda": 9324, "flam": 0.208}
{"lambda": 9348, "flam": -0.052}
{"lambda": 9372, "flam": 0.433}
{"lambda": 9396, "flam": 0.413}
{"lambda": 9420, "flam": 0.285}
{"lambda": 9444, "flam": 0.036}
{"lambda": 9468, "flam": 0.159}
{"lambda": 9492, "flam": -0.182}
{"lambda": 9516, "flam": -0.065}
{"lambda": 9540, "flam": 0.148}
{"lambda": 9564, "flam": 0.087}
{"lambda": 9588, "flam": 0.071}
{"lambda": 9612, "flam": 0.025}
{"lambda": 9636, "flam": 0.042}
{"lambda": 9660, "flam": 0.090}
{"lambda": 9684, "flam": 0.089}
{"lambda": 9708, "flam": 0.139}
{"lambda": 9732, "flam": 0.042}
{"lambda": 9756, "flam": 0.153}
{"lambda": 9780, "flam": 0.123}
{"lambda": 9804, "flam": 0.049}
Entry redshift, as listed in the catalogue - 1.52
